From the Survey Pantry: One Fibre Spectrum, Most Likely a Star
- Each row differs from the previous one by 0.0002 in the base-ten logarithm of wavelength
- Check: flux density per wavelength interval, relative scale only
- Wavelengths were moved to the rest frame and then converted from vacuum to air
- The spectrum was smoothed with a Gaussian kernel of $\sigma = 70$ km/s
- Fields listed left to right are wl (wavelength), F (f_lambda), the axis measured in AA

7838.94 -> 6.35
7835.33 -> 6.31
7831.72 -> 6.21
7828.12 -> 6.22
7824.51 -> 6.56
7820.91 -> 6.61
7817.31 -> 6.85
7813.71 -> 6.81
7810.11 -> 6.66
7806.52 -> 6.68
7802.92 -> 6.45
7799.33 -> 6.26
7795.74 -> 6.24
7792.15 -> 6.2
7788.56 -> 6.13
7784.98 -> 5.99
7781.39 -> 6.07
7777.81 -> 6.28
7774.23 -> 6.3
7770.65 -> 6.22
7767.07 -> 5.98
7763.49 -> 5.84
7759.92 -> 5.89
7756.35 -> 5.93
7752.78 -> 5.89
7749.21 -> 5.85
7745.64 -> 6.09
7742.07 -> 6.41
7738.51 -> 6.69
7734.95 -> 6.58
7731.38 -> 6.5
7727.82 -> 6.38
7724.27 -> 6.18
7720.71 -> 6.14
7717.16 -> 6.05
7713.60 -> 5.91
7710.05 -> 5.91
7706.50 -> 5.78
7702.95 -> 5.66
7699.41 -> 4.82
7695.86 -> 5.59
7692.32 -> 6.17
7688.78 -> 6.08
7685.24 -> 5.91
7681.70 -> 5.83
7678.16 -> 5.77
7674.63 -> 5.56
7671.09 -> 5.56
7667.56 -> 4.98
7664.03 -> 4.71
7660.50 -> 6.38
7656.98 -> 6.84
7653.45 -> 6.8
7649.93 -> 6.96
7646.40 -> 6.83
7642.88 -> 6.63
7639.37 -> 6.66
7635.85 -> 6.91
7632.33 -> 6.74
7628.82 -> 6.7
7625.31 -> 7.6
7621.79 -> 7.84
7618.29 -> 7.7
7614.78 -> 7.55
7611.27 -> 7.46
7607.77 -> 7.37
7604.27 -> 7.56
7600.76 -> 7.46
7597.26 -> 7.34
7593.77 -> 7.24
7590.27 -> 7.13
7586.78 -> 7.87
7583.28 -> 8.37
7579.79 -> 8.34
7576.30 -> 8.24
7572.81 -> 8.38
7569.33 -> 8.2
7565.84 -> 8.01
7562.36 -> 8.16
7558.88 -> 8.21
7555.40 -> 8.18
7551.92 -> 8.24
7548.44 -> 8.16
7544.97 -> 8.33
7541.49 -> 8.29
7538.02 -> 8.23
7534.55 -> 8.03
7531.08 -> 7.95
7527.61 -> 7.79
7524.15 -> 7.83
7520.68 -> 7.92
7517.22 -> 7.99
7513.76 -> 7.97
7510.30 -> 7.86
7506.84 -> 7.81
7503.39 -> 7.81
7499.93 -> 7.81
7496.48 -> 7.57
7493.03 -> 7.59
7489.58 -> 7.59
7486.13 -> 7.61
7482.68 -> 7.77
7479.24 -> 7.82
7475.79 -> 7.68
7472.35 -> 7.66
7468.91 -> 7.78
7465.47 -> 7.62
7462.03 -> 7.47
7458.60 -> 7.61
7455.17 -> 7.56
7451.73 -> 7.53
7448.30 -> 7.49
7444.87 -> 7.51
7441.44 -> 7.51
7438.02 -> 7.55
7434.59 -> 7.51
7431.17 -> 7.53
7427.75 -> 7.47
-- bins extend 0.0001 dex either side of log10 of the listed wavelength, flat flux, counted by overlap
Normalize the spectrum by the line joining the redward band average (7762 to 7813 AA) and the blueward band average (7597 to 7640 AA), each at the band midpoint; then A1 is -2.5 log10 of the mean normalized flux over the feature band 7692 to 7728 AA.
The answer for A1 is 0.15 mag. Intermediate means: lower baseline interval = 7.31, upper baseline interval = 6.25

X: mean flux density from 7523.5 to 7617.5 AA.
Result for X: 7.92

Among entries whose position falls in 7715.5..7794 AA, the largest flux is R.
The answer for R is 6.69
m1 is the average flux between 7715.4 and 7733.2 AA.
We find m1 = 6.25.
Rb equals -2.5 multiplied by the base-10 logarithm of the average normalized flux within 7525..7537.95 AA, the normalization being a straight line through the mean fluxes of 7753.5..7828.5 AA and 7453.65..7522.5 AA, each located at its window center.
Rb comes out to -0.06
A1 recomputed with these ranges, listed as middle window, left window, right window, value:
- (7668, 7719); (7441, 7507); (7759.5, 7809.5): 0.16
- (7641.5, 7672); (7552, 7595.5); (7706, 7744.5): 0.14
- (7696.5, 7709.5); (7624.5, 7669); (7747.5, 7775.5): 0.14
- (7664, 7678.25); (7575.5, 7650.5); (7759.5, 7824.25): 0.30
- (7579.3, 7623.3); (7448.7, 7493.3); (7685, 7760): -0.12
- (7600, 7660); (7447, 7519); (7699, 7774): -0.06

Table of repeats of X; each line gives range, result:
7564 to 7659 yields 7.43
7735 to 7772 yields 6.1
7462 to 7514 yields 7.71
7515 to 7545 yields 8.02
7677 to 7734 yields 5.93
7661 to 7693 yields 5.63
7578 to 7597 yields 7.76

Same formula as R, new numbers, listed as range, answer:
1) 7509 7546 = 8.33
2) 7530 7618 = 8.38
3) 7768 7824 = 6.85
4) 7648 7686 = 6.96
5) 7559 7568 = 8.16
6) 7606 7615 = 7.55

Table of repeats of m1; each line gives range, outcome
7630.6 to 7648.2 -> 6.75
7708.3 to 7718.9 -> 5.95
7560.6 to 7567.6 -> 8.09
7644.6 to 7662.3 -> 6.76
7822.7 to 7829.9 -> 6.39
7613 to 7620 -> 7.62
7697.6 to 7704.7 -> 5.24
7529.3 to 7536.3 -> 7.99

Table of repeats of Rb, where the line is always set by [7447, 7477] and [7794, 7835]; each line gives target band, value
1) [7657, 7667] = 0.22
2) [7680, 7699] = 0.18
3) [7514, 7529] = -0.07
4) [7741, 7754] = 0.11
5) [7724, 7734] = 0.06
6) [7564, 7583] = -0.14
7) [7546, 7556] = -0.12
